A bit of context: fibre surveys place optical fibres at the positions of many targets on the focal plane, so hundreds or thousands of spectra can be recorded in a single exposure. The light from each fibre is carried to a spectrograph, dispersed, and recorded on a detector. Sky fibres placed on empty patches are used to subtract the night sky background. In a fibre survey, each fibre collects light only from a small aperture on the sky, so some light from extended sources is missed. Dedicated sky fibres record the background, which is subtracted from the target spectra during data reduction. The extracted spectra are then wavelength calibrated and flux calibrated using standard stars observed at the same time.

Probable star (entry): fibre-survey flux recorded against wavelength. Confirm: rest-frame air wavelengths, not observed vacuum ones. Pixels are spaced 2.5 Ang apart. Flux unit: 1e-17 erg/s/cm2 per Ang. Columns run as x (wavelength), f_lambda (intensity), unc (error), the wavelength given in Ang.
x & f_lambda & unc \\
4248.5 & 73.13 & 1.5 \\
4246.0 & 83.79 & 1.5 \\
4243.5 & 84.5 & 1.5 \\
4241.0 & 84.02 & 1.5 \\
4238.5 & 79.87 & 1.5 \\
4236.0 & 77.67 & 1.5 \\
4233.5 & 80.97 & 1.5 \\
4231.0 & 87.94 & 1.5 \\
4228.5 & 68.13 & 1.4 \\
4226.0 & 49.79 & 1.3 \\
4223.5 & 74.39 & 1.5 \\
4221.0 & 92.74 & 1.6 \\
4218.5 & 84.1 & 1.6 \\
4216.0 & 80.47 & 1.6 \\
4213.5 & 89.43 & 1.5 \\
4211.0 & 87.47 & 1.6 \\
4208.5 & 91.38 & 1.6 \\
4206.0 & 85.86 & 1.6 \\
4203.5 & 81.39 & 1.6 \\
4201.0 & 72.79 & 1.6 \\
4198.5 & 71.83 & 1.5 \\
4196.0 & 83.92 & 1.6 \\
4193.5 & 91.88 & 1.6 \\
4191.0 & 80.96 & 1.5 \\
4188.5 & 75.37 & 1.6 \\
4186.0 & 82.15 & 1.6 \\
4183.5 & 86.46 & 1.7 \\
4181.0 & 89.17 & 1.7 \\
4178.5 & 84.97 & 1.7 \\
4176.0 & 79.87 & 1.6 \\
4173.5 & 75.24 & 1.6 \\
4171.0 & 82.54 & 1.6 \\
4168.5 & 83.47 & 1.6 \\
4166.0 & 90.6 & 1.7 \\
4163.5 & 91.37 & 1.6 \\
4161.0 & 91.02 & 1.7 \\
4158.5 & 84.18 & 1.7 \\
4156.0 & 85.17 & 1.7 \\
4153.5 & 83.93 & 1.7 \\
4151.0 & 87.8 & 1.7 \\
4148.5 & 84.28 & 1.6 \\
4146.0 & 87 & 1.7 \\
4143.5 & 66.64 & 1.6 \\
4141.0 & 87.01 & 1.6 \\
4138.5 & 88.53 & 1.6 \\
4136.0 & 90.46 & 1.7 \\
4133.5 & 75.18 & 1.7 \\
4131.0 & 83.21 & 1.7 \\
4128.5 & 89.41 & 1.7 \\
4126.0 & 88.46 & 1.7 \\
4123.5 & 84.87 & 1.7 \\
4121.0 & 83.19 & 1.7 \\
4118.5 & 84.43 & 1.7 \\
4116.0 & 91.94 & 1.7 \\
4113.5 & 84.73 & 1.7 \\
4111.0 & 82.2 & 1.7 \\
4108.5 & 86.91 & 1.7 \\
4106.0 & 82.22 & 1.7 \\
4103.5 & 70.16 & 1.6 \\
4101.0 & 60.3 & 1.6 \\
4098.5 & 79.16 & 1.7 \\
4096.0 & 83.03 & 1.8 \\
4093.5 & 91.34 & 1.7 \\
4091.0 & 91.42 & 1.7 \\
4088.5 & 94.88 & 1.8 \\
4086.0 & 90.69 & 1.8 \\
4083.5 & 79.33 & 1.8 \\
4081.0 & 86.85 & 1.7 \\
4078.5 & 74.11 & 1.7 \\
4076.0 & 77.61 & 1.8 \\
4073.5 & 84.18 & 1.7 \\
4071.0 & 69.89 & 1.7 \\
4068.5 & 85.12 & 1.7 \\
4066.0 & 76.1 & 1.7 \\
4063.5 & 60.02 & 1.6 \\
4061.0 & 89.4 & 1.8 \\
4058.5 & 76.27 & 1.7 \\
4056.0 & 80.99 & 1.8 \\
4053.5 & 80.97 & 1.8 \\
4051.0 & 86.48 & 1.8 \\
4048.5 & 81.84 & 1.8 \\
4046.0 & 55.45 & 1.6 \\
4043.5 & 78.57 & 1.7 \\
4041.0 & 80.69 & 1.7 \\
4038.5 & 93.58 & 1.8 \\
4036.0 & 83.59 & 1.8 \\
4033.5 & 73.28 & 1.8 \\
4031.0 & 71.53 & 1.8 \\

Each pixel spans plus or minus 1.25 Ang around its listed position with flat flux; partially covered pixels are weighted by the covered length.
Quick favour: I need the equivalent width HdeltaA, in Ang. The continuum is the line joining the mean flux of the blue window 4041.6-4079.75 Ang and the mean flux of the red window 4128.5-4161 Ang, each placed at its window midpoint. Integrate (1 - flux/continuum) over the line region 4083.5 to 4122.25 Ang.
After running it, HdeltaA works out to -1.4 Ang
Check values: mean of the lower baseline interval 77.2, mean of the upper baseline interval 84.1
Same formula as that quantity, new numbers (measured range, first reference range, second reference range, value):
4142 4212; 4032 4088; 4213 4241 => -4.1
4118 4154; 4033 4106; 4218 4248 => -2.2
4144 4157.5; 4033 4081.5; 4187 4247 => -0.8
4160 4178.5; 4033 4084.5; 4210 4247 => -1.2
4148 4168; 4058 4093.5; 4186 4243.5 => -1.5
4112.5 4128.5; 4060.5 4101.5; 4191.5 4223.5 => -0.9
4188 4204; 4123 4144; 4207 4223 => 1.2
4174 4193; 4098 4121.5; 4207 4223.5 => 0.4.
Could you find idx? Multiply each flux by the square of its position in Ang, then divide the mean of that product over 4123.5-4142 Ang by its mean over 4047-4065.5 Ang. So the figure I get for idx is 1.1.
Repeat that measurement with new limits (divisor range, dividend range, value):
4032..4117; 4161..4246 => 1.08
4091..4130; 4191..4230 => 1.02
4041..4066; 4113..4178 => 1.15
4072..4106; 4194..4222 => 1.09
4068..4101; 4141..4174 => 1.06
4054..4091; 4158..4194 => 1.10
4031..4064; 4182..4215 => 1.14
